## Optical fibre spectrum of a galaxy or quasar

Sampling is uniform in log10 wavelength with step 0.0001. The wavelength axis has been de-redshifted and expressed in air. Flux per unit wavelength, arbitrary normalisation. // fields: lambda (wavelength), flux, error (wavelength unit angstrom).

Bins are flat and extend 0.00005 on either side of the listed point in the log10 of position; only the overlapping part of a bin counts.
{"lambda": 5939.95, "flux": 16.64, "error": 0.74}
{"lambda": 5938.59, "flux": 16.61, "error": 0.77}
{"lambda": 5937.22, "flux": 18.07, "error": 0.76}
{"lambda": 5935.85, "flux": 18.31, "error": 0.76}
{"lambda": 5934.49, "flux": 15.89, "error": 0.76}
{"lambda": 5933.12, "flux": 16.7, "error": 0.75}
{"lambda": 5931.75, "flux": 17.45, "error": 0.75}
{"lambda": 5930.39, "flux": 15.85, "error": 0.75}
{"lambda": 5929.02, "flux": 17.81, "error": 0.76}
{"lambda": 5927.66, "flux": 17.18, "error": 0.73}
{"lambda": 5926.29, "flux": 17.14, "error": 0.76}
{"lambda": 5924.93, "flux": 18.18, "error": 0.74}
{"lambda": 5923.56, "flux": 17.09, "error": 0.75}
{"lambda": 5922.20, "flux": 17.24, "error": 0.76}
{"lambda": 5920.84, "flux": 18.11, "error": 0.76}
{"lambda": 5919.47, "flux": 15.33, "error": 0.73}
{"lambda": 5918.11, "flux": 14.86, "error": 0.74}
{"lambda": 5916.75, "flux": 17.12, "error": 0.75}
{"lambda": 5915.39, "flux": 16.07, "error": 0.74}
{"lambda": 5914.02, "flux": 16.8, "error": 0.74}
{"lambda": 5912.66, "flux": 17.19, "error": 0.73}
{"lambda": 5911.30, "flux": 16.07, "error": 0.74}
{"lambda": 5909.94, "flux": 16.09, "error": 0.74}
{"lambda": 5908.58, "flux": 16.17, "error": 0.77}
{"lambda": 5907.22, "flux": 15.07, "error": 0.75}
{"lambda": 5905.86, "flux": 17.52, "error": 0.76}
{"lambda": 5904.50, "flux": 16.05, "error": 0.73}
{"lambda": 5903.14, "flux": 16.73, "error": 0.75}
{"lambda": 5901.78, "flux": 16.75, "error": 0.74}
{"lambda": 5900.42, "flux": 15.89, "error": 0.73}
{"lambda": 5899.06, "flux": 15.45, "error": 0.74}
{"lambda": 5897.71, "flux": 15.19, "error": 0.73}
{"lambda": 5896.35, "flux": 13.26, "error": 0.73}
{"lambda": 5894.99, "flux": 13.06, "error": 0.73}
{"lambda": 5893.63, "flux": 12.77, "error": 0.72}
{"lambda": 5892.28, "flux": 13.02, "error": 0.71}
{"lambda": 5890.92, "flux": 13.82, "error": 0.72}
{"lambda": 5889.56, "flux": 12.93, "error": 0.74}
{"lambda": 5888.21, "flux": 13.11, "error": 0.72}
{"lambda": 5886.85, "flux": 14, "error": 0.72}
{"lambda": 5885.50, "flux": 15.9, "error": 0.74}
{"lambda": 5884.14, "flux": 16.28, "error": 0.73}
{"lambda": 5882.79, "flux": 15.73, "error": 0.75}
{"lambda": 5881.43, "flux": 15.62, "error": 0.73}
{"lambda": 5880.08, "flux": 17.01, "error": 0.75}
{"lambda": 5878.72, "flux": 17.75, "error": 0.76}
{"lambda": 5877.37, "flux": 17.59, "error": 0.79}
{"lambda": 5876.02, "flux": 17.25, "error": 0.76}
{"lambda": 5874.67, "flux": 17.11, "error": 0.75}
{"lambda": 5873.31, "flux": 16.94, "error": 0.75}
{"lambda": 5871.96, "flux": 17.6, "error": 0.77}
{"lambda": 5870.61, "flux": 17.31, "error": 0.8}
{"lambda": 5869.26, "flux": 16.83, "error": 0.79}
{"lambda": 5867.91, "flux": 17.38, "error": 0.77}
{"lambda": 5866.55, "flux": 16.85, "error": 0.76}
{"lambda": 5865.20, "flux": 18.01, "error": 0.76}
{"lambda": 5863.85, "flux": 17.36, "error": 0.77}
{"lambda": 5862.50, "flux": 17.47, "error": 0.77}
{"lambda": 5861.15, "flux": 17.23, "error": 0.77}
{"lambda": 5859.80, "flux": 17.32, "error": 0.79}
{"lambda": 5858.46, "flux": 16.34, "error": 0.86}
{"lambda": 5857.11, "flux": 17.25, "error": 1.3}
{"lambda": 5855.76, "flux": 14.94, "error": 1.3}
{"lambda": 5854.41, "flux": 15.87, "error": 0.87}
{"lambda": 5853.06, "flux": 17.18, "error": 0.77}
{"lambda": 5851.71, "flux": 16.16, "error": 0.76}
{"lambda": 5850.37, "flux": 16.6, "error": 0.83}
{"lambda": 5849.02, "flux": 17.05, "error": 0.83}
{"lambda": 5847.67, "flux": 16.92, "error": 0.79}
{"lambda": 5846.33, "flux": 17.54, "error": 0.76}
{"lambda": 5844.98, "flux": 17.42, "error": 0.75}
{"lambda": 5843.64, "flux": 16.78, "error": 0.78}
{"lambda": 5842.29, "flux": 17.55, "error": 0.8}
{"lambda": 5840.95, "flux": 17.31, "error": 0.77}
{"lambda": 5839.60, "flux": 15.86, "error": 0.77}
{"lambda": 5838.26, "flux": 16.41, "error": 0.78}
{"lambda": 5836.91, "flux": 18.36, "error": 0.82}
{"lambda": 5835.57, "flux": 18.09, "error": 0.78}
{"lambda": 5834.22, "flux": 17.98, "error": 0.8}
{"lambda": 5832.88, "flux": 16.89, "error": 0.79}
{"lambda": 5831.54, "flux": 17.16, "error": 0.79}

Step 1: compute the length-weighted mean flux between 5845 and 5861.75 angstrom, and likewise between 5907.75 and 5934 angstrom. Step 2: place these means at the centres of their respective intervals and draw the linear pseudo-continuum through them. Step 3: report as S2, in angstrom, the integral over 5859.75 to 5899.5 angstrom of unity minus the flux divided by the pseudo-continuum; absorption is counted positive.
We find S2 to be 2.02 angstrom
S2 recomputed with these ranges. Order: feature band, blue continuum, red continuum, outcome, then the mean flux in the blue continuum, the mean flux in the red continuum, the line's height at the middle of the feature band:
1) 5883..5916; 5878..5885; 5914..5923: 2.5 angstrom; 16.5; 16.5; 16.5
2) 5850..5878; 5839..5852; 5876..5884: -0.2 angstrom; 17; 16.8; 16.8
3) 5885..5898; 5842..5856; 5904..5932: 2.4 angstrom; 16.8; 16.7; 16.7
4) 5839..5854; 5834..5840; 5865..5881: 0.3 angstrom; 17.3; 17.3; 17.3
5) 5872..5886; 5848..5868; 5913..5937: 0.1 angstrom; 16.8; 16.9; 16.9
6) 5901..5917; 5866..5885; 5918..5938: 0.5 angstrom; 16.9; 17.1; 17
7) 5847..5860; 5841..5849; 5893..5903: 0.2 angstrom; 17.2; 14.7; 16.8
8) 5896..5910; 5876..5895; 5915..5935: 0.0 angstrom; 15.1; 16.8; 15.8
